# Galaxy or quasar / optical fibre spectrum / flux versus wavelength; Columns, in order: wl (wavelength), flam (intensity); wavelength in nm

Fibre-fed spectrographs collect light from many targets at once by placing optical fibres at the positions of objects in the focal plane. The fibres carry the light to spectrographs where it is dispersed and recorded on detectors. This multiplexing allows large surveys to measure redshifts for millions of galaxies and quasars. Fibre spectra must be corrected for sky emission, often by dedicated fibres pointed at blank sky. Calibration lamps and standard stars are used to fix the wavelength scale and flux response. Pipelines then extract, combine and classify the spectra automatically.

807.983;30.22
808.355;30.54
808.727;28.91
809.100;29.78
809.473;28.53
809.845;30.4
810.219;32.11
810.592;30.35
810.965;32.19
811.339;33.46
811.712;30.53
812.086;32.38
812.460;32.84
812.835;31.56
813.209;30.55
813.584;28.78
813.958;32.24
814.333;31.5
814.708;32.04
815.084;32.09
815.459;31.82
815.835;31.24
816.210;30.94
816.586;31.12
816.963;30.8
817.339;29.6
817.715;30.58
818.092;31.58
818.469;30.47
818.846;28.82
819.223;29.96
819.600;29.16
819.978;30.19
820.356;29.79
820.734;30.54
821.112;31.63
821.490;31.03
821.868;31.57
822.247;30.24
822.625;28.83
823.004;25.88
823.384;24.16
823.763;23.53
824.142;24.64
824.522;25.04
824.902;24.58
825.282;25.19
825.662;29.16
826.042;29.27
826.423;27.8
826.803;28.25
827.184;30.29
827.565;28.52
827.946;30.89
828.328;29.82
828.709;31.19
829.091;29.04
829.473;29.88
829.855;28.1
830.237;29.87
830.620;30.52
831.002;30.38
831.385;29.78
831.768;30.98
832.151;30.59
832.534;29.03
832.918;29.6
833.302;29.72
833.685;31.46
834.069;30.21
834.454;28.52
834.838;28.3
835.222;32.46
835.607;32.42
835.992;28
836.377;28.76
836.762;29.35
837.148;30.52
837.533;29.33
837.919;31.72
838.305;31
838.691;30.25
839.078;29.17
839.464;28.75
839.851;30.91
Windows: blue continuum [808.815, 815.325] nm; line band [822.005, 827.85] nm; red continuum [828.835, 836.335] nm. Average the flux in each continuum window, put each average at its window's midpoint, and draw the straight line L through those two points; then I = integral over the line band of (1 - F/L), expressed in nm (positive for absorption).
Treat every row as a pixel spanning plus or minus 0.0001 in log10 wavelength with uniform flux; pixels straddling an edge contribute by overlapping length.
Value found 0.630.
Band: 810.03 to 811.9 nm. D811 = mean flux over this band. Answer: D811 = 31.7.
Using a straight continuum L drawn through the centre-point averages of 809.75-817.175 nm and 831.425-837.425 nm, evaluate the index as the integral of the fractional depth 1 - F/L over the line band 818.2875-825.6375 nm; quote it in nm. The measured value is 0.638 nm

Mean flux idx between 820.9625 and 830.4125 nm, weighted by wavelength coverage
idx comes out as 28.3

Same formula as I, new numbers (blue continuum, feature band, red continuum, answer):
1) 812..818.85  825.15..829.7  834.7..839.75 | 0.21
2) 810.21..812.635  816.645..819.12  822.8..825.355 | -0.18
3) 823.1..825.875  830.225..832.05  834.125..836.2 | -0.14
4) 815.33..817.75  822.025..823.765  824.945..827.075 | 0.11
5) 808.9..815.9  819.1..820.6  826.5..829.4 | 0.03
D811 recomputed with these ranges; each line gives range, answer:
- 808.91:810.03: 29.6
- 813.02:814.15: 30.5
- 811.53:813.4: 31.6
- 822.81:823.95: 24.5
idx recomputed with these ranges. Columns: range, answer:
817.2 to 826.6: 28.5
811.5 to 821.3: 30.9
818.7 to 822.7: 30.2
